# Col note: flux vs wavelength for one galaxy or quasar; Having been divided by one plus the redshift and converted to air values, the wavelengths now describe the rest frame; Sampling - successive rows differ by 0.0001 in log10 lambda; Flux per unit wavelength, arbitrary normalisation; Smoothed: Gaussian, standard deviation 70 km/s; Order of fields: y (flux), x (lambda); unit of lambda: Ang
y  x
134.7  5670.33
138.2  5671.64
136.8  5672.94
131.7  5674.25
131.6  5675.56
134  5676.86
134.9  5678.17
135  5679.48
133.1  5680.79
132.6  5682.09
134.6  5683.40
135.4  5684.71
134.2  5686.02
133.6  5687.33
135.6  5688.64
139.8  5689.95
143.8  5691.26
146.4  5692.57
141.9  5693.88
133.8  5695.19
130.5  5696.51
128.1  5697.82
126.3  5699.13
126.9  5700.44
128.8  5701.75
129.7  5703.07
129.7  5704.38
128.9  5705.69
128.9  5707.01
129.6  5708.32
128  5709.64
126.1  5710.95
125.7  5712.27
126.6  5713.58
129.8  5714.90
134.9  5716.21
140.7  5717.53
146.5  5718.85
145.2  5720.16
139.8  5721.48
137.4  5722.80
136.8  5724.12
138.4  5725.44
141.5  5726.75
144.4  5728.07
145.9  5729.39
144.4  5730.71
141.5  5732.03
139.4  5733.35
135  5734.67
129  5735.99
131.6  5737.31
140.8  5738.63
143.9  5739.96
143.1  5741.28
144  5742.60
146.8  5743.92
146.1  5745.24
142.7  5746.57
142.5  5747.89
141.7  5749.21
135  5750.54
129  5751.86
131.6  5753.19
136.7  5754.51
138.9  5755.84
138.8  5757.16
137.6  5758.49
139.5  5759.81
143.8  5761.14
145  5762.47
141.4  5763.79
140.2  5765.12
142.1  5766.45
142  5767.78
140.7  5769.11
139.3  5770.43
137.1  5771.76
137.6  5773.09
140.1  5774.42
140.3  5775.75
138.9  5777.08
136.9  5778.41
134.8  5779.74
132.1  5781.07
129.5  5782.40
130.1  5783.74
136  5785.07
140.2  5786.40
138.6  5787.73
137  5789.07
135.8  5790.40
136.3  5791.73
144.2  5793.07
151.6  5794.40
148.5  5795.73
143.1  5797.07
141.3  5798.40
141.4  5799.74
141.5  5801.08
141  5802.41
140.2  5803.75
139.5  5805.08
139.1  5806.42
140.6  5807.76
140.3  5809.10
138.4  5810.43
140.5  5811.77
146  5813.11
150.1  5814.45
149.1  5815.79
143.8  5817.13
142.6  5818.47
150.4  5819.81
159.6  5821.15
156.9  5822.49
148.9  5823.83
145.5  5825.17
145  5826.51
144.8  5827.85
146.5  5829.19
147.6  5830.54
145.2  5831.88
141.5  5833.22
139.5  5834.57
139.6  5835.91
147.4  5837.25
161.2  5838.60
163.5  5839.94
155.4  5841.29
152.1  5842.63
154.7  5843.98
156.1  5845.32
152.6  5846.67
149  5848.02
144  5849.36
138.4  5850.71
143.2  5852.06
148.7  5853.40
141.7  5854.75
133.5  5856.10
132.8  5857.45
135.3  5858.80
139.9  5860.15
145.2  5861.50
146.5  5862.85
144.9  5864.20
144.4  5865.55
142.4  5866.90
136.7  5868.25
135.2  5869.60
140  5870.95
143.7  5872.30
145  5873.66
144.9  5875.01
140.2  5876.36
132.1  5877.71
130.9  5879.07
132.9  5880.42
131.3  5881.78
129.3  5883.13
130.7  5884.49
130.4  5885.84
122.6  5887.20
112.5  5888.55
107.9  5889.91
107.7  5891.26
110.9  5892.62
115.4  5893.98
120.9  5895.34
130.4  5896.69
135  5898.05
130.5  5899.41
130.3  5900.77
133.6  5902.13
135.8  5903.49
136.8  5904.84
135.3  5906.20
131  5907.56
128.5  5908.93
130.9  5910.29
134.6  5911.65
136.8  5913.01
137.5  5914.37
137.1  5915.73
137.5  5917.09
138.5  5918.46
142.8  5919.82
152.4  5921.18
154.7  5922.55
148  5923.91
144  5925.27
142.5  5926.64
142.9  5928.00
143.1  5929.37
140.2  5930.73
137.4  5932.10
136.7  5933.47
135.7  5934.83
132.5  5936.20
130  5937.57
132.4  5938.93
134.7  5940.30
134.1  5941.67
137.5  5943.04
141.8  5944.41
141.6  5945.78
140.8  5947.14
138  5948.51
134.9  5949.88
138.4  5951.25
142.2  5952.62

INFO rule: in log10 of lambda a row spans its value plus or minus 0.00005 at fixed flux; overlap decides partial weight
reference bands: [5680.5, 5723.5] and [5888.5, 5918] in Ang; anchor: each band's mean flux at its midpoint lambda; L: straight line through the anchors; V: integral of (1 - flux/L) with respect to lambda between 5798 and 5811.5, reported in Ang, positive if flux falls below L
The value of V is -1.0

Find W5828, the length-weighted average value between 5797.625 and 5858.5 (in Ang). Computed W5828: 146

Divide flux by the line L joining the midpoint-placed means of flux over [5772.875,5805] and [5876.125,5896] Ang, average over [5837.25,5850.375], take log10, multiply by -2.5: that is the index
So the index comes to -0.18 mag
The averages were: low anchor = 139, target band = 153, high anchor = 123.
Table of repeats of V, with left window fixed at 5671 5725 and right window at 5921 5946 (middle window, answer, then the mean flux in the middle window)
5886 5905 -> 2.11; 123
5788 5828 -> -2.15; 144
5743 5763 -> -0.65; 140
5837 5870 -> -1.93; 146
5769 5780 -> -0.21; 139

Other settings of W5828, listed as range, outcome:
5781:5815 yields 140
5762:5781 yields 139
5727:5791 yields 139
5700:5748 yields 137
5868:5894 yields 129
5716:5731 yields 141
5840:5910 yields 136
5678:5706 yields 134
